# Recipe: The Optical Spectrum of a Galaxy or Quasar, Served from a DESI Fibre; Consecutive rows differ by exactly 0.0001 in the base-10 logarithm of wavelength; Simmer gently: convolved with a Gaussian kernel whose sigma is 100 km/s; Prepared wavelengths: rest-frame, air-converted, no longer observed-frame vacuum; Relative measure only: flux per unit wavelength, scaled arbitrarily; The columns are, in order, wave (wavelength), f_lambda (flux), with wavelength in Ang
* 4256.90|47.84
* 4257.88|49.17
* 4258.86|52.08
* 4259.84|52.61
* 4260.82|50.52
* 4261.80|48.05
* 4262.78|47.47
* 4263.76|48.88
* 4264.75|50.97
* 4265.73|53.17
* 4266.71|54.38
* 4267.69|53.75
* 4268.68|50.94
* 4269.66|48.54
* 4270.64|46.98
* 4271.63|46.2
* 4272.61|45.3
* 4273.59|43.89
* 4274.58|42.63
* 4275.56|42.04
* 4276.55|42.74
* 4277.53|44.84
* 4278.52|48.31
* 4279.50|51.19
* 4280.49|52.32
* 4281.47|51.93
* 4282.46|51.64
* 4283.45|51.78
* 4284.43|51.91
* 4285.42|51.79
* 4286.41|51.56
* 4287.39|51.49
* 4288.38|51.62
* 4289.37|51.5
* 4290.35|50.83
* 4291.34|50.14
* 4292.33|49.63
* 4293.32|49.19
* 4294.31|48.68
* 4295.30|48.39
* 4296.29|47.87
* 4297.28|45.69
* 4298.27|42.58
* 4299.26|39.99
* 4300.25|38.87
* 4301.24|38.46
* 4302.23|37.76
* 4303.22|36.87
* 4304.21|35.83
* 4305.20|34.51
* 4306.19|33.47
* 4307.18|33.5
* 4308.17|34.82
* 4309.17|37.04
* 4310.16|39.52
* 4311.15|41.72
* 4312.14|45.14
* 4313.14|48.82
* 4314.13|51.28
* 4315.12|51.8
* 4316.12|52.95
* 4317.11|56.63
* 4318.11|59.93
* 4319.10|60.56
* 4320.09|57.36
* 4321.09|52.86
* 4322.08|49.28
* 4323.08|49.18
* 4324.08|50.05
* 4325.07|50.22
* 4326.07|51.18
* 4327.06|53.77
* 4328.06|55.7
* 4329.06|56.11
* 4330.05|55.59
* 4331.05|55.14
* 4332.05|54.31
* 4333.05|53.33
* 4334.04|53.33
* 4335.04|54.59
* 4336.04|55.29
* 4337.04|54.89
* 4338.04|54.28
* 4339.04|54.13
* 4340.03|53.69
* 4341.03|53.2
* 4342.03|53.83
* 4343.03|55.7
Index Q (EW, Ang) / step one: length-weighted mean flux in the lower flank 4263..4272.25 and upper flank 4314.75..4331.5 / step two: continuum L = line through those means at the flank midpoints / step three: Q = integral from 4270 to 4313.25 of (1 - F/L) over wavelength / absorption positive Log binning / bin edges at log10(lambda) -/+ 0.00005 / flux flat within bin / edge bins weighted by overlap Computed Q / 5.7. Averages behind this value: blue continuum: 50.2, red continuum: 54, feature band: 45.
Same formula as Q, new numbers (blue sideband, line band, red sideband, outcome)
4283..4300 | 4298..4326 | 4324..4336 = 3.52 Ang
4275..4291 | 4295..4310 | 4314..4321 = 4.01 Ang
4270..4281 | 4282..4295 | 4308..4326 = -1.00 Ang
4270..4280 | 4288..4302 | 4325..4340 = 0.57 Ang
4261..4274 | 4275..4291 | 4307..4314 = -1.27 Ang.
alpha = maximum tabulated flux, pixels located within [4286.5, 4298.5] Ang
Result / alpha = 51.62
